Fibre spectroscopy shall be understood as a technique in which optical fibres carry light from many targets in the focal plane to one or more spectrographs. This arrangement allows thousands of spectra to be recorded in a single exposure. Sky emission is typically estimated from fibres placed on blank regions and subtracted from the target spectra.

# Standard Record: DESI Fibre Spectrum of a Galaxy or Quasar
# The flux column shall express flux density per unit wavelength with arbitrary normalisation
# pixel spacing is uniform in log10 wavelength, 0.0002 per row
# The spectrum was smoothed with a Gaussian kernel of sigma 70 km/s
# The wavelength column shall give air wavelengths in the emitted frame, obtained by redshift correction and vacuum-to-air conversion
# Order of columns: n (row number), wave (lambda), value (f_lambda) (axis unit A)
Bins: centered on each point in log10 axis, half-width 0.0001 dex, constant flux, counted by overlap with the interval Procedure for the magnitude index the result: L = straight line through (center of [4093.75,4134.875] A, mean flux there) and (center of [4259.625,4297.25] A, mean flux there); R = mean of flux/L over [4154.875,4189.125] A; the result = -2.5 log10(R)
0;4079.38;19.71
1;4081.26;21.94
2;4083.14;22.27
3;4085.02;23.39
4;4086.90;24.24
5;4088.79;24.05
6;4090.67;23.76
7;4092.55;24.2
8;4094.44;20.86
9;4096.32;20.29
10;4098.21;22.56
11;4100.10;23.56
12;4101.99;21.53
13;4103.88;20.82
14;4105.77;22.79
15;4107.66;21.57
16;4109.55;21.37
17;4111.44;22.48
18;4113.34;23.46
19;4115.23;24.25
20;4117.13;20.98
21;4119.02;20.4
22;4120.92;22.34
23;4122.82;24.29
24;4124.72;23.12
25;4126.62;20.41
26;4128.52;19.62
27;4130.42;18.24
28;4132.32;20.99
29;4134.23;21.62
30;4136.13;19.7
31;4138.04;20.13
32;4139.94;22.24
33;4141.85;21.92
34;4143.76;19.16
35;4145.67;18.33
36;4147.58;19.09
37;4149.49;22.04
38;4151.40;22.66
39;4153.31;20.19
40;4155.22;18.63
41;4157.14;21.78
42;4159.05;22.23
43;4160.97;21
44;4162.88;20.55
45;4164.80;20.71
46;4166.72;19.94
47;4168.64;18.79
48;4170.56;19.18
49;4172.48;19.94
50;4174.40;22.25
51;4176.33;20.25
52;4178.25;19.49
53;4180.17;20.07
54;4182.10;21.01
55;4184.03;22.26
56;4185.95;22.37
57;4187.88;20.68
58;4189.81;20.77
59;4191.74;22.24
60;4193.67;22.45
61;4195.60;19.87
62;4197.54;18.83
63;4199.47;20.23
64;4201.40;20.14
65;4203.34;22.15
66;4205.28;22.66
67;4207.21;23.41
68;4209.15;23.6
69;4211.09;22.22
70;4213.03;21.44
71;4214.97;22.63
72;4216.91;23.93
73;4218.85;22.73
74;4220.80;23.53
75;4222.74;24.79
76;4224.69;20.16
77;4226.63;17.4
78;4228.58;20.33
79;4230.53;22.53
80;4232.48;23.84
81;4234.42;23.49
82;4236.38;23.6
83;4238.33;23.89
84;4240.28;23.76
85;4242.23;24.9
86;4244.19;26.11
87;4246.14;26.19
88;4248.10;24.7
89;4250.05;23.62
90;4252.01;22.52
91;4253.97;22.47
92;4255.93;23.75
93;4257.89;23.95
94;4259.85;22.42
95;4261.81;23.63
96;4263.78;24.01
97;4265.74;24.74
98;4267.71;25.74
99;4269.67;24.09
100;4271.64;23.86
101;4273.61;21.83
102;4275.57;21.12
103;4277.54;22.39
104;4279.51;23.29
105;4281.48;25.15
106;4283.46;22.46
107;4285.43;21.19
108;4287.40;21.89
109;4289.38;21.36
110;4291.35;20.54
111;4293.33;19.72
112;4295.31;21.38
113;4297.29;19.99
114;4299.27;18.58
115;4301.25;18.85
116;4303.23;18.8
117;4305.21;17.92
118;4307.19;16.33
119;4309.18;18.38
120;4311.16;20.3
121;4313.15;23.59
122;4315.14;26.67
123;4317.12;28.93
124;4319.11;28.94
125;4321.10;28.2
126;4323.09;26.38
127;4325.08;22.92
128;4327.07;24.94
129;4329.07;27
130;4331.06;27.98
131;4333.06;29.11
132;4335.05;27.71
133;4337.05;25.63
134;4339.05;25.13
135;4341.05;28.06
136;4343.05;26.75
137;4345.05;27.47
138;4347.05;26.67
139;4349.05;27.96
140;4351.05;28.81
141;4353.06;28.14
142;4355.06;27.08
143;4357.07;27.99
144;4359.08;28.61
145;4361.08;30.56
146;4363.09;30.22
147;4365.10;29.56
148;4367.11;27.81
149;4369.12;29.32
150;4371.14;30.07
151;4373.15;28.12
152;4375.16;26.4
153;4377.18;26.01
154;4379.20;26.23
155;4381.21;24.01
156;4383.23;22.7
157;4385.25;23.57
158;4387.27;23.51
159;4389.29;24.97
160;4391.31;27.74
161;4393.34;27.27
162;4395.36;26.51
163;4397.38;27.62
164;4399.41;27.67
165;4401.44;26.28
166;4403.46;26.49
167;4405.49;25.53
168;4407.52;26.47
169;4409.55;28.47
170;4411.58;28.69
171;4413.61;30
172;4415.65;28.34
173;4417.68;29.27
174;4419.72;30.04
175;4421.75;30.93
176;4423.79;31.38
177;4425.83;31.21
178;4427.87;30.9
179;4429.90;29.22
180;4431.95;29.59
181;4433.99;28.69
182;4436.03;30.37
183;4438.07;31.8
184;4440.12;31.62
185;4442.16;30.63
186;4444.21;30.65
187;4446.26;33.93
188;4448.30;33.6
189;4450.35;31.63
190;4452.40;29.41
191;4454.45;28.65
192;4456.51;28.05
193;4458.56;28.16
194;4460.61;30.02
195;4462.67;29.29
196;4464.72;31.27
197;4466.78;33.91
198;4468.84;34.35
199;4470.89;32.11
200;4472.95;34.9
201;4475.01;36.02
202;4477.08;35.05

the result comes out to 0.07 mag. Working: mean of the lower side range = 21.7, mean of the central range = 20.7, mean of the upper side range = 22.6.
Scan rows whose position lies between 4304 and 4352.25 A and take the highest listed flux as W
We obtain 29.11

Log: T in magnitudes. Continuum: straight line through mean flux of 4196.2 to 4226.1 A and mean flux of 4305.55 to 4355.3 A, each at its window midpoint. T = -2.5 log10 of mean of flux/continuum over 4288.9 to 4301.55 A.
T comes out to 0.23 mag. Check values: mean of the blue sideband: 22.1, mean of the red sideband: 25.8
